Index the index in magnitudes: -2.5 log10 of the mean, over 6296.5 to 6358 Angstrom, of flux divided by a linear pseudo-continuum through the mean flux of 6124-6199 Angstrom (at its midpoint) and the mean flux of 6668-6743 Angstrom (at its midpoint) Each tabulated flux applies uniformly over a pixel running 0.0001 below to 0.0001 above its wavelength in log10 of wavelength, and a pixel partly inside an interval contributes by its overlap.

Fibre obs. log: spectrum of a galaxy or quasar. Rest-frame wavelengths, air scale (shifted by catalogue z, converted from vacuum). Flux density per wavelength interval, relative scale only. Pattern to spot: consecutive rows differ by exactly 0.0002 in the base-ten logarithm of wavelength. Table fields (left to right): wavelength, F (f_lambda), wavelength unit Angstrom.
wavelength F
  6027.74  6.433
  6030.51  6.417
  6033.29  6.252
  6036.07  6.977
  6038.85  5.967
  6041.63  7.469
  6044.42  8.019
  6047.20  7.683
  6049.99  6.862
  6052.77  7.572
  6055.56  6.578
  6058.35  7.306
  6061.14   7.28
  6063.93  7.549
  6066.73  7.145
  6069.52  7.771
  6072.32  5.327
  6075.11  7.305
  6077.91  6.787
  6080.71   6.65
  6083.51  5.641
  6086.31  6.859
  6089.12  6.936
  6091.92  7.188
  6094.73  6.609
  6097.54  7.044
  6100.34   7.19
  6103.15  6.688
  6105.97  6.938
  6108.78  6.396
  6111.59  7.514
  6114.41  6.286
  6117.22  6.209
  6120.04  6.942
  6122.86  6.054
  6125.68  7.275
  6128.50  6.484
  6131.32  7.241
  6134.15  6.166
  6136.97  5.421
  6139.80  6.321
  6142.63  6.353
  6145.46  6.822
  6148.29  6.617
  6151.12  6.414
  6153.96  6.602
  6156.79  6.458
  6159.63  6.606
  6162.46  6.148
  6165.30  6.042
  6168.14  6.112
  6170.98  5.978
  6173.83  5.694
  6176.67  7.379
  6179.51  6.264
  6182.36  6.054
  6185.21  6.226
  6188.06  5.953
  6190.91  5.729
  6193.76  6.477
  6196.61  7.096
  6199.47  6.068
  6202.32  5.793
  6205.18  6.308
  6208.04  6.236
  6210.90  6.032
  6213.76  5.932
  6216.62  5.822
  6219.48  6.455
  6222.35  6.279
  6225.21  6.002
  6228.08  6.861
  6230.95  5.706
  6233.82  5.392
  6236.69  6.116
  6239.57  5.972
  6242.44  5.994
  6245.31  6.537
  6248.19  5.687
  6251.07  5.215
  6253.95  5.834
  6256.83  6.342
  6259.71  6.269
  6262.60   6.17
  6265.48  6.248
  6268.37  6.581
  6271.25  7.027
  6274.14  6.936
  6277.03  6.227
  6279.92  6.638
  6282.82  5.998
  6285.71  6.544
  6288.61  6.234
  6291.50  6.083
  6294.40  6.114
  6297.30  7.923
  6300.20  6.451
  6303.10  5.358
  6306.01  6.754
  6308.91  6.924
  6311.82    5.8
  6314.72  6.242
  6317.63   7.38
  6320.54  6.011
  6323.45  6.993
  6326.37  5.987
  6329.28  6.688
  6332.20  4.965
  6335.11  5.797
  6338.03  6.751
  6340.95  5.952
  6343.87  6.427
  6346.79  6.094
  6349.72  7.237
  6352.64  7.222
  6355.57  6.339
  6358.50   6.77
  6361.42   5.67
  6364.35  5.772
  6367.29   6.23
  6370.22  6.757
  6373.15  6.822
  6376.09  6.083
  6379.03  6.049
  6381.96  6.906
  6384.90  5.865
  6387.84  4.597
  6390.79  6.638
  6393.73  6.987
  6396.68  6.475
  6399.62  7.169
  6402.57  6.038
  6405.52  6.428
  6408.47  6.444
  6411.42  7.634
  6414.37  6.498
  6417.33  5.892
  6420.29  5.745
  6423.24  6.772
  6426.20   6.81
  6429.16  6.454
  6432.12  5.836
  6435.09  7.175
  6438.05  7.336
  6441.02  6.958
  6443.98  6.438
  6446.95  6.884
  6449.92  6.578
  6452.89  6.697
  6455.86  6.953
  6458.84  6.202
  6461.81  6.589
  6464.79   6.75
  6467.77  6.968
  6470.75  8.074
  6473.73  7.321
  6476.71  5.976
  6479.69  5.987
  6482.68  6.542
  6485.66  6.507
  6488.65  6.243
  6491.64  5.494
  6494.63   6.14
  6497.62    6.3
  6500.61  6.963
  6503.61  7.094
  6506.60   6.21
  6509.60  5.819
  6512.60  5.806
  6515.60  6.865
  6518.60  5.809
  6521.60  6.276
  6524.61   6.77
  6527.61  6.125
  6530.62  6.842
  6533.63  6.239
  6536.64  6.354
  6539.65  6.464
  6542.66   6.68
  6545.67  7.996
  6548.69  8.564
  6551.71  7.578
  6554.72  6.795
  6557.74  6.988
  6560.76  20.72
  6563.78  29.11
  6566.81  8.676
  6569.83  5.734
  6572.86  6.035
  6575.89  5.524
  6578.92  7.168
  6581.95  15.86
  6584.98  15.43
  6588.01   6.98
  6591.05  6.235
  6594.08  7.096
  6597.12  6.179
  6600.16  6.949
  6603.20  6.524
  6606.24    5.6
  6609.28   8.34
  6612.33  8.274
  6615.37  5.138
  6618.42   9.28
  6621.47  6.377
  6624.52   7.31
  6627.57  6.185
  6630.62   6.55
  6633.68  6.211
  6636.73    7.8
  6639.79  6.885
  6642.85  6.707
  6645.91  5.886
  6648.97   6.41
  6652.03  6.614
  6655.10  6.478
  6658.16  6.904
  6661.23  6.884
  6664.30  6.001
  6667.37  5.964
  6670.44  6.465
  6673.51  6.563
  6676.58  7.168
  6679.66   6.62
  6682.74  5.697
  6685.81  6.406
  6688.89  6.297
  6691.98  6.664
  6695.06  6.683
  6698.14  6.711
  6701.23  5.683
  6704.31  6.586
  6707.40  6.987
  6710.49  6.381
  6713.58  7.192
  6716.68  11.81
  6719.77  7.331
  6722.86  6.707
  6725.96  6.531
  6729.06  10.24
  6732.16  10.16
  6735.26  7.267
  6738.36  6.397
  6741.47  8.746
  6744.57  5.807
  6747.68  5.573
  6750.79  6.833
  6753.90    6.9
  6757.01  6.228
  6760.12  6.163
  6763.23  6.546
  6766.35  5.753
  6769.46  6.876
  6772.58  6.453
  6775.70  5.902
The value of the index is 0.03 mag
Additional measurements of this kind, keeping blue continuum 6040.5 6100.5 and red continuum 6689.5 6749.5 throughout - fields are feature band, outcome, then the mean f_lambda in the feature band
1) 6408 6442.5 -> 0.09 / 6.63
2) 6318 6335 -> 0.16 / 6.18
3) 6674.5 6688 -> 0.13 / 6.47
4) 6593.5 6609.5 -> 0.10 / 6.64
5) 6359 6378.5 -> 0.15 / 6.24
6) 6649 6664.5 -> 0.11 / 6.61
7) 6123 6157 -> 0.09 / 6.5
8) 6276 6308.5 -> 0.12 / 6.41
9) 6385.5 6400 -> 0.14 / 6.28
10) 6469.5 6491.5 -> 0.10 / 6.58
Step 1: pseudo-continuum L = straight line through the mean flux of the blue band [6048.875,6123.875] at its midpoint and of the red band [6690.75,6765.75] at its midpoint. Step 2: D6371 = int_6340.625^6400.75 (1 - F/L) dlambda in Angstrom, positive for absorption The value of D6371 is 5.1 Angstrom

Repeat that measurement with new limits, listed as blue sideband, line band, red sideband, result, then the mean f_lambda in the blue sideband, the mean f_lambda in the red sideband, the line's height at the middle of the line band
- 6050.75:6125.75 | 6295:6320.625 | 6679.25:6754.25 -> 1.5 Angstrom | 6.85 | 7.14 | 6.95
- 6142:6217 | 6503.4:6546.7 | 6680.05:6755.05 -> 2.4 Angstrom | 6.27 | 7.14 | 6.83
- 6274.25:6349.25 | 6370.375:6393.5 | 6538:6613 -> 2.8 Angstrom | 6.36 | 9.1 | 7.09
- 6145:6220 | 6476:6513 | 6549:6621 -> 9.8 Angstrom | 6.26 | 9.17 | 8.52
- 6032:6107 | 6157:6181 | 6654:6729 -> 2.2 Angstrom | 6.95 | 6.85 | 6.93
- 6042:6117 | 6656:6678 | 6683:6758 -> 1.8 Angstrom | 6.96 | 7.15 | 7.14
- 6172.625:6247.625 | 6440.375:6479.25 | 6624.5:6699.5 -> -2.4 Angstrom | 6.16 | 6.55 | 6.38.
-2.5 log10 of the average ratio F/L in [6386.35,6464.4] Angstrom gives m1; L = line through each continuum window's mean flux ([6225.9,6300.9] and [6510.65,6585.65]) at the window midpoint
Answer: 0.18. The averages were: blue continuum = 6.27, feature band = 6.55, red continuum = 8.81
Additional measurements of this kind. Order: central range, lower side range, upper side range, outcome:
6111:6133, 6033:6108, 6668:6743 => 0.04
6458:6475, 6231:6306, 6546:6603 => 0.21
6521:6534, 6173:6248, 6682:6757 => 0.05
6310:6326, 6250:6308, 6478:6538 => -0.02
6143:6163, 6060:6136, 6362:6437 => 0.03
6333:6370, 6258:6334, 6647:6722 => 0.02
